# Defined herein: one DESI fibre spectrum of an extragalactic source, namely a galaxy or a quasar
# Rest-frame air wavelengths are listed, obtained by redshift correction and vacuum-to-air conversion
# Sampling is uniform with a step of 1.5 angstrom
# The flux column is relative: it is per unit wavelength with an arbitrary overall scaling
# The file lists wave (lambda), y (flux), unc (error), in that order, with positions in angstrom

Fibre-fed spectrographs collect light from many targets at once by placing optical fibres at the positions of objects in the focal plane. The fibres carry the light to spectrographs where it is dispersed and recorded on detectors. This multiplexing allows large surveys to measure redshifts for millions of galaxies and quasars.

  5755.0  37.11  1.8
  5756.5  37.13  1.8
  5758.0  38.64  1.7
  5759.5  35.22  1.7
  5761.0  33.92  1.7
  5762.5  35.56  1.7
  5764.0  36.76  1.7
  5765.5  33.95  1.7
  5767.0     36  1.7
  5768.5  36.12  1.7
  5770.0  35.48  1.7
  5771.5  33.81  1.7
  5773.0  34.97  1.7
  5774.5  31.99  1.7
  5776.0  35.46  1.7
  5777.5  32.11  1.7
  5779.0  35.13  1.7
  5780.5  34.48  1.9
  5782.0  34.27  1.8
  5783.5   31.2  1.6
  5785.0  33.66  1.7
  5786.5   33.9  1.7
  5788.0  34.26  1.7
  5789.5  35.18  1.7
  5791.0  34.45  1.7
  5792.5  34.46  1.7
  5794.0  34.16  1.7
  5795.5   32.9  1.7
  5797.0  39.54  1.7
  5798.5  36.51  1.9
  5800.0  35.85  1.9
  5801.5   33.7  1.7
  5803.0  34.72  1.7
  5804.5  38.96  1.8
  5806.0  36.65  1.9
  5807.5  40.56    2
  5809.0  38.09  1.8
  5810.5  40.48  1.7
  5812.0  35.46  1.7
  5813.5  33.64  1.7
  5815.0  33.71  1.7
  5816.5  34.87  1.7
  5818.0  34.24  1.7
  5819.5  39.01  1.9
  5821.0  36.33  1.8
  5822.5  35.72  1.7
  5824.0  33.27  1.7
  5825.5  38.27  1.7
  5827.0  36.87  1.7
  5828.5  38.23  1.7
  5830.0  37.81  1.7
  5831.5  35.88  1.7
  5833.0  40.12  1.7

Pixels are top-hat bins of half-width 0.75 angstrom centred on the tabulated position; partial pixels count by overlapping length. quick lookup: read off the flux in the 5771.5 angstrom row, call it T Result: 33.81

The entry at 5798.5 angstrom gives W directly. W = 36.51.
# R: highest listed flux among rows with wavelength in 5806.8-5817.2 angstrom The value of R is 40.56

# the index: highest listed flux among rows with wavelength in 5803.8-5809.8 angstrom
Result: 40.56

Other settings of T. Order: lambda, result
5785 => 33.66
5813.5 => 33.64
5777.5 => 32.11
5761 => 33.92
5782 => 34.27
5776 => 35.46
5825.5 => 38.27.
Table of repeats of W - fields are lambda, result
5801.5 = 33.7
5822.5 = 35.72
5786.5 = 33.9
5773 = 34.97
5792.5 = 34.46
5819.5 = 39.01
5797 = 39.54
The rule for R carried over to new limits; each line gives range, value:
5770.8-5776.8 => 35.46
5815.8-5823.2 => 39.01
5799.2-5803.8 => 35.85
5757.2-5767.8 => 38.64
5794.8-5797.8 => 39.54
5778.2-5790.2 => 35.18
